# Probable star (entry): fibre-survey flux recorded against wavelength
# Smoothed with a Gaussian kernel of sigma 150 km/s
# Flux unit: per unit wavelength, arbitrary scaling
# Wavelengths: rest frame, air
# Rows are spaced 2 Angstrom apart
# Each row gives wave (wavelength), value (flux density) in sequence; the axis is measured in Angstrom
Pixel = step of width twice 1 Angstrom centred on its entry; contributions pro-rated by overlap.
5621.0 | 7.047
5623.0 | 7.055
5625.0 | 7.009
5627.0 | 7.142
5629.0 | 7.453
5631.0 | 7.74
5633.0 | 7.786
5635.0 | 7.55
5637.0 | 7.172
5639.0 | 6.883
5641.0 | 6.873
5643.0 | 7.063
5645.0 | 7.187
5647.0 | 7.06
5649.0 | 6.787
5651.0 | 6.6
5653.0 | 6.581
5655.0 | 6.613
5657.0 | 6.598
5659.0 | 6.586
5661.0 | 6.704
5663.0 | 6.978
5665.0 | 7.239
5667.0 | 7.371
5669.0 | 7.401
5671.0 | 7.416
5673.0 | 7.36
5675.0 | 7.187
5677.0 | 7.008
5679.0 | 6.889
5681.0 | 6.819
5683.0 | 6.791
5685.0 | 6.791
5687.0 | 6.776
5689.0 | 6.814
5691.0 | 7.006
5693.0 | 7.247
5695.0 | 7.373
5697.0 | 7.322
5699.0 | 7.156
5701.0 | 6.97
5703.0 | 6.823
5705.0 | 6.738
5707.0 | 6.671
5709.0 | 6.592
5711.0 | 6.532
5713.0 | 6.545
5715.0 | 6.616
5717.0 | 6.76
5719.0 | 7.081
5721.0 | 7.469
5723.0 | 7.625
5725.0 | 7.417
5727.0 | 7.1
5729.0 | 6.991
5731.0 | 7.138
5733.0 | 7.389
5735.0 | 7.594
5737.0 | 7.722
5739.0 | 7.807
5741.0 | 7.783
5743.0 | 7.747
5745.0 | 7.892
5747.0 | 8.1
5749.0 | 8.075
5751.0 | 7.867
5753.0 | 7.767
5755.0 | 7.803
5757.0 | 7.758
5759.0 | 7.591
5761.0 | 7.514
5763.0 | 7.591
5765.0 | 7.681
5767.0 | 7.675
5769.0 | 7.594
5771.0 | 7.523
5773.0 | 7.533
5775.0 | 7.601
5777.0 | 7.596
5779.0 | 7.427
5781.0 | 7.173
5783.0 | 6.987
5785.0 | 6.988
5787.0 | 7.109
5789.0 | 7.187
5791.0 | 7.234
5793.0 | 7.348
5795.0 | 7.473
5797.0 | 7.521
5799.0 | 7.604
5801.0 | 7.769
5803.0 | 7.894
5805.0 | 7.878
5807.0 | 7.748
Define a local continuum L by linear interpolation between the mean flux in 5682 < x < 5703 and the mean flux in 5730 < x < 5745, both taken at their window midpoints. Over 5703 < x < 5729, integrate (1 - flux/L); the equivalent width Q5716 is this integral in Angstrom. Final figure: 1.4 Angstrom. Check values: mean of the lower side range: 7.01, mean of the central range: 6.93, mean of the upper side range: 7.62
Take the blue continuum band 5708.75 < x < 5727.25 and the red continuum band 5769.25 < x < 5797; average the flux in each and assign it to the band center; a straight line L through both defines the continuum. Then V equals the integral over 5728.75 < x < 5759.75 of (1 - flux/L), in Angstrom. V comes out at -2.5 Angstrom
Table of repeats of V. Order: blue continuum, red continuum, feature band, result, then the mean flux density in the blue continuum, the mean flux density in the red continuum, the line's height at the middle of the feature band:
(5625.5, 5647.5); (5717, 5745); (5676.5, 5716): 2.7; 7.26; 7.44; 7.38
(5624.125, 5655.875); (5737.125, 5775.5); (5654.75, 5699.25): 1.7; 7.1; 7.73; 7.3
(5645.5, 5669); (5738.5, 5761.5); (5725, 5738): 0.5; 6.86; 7.82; 7.62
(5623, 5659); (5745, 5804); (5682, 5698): 0.5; 7.05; 7.56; 7.24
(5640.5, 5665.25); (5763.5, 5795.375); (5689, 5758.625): -1.6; 6.82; 7.38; 7.14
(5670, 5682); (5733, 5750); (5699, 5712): 1.2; 7.11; 7.81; 7.43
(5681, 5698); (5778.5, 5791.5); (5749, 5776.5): -2.2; 7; 7.14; 7.11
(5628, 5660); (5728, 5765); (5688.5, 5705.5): 0.7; 7.03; 7.67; 7.36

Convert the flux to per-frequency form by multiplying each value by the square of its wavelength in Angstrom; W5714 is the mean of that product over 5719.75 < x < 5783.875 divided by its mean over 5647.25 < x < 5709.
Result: 1.12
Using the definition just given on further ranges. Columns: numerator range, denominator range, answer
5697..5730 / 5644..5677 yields 1.02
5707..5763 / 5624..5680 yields 1.08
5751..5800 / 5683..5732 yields 1.10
